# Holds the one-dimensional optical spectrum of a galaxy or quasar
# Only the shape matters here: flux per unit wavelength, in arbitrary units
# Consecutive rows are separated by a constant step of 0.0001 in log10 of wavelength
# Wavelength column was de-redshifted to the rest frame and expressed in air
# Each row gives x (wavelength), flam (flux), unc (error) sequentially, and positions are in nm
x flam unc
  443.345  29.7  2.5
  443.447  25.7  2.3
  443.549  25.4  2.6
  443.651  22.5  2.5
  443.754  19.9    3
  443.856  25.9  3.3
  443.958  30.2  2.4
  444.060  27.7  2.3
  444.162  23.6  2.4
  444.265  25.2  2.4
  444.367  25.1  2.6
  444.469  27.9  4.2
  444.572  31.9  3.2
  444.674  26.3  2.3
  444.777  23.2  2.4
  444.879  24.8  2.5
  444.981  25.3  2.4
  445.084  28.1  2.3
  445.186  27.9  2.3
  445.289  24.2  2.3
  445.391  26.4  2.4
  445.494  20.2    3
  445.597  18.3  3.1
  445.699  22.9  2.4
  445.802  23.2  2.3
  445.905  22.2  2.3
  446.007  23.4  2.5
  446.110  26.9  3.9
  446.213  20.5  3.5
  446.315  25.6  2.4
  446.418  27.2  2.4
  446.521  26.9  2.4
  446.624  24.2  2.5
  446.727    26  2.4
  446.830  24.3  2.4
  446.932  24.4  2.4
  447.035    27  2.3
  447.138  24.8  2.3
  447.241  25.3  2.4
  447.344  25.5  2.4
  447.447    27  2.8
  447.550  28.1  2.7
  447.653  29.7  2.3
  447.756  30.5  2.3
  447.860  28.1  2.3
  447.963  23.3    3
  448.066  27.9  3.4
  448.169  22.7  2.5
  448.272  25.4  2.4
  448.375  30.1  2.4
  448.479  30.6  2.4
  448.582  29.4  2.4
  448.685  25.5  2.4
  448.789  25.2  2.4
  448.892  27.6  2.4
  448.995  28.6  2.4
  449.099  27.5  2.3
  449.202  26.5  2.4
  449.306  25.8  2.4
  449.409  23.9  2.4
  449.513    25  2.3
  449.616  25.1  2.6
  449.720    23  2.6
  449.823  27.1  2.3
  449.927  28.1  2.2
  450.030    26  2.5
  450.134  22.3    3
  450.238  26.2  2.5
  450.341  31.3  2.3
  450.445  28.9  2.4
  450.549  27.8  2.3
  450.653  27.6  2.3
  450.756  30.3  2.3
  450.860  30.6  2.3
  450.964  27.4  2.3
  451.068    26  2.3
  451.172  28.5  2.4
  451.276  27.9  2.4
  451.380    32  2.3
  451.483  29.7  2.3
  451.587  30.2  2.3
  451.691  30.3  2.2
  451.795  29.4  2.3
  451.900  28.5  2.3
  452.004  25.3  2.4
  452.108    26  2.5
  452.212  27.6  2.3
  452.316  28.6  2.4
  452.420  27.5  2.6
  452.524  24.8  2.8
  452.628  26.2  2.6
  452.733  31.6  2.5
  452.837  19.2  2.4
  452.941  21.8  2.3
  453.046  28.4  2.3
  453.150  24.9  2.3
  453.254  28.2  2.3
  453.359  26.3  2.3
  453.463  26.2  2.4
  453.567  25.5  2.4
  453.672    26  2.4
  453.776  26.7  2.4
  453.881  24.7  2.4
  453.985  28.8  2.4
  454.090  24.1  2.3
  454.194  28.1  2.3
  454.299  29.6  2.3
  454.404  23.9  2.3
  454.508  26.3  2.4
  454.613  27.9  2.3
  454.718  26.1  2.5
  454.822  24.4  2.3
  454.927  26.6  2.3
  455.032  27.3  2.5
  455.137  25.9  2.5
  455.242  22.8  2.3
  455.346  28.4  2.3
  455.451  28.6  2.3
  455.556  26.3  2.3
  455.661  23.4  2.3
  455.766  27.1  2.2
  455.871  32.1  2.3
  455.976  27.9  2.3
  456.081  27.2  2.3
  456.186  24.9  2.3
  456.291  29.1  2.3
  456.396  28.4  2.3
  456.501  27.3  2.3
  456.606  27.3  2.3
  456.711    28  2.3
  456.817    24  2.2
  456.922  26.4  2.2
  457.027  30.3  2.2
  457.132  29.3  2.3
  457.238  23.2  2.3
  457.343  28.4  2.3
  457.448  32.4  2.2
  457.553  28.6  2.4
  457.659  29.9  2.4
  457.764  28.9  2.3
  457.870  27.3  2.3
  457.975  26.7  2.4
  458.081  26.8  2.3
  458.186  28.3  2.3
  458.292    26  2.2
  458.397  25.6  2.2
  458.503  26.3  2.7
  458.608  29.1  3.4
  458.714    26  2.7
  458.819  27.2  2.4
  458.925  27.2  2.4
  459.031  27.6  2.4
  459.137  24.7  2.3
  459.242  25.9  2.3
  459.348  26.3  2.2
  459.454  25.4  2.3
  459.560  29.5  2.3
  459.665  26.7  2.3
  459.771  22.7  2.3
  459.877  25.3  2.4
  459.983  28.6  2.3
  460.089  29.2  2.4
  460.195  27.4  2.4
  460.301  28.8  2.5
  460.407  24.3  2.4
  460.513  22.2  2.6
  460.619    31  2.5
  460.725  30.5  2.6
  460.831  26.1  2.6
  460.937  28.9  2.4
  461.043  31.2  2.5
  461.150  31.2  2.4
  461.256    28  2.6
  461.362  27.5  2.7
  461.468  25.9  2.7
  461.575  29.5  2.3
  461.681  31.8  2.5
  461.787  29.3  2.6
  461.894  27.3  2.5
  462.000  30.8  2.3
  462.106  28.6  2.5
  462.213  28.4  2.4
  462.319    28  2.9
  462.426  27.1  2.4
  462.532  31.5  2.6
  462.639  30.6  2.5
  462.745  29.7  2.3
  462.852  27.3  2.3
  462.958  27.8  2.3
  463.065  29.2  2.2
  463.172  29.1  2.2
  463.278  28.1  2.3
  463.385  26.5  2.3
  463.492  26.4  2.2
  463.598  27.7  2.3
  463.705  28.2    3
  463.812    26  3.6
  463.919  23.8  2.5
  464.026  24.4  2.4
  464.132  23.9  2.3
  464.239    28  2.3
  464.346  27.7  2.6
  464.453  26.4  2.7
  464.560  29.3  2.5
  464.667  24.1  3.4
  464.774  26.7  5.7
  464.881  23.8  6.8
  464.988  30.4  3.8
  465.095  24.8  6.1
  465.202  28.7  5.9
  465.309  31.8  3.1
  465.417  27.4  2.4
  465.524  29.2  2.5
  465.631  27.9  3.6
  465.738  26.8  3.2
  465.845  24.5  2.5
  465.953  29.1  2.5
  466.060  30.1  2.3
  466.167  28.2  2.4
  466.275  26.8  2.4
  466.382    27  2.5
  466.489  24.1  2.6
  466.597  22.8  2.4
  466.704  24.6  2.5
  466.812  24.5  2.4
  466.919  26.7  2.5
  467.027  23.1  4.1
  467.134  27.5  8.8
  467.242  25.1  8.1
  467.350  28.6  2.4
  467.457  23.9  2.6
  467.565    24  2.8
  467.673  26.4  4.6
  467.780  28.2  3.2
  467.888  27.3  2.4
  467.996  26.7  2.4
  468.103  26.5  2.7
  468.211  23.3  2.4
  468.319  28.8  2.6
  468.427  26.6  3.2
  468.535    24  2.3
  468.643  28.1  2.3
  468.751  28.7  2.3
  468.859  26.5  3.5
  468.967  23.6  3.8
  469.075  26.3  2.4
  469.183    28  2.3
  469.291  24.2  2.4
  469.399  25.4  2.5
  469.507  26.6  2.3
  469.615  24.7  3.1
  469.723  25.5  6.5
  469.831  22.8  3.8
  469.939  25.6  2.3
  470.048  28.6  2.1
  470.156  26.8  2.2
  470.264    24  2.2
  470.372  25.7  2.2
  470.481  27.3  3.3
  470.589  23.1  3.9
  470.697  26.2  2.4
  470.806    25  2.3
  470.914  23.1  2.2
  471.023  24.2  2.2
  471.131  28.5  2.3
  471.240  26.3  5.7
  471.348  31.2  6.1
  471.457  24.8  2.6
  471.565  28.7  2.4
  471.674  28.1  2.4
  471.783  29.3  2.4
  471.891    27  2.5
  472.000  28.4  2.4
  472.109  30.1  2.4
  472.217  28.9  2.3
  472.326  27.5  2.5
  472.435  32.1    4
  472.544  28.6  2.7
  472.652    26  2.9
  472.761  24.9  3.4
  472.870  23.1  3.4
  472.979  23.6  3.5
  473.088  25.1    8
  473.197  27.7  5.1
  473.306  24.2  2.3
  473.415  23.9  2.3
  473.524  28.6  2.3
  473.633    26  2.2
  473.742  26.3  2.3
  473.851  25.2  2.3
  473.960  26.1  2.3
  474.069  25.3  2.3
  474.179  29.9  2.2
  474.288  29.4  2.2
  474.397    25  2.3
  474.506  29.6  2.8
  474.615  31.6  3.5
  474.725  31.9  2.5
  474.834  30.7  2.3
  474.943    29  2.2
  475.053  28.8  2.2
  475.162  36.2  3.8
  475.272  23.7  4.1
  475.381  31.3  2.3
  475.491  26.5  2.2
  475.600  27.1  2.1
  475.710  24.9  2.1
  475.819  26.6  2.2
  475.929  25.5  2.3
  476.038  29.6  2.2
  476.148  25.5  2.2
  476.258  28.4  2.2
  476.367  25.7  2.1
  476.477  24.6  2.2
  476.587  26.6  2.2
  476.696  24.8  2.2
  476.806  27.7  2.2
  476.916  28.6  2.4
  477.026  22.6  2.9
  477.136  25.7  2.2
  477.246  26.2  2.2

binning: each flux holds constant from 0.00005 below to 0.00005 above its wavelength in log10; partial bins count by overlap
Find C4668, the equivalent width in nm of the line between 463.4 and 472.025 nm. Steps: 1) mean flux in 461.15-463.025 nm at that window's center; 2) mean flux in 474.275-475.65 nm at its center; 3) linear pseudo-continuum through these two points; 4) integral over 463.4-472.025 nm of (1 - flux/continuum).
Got 0.78 nm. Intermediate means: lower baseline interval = 28.8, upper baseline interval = 29.3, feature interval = 26.4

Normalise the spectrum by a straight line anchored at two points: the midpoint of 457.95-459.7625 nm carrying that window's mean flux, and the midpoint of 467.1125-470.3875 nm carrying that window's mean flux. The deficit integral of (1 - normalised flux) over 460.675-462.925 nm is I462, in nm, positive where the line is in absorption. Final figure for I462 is -0.21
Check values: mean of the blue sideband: 26.7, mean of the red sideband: 26.1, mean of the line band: 29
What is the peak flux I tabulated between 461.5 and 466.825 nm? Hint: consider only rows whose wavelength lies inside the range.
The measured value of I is 31.8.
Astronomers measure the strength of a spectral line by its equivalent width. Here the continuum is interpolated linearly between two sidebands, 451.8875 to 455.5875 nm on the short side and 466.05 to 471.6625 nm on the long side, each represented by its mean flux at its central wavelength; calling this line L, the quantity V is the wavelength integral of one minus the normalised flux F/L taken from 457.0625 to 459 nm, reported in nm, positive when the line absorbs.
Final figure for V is -0.103 nm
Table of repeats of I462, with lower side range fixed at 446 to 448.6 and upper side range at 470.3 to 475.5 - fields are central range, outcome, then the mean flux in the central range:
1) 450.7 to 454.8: -0.10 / 27.2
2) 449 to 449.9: 0.02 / 25.7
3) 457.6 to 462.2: -0.13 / 27.6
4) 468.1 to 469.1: 0.04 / 26.2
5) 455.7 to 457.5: -0.07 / 27.8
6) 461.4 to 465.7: -0.13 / 27.8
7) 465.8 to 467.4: 0.05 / 26.2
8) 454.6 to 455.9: 0.01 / 26.5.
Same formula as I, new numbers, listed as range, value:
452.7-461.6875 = 32.4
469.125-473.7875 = 32.1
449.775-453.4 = 32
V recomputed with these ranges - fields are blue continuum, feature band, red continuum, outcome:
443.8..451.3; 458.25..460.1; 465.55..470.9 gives -0.032 nm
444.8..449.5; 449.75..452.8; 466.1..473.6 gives -0.254 nm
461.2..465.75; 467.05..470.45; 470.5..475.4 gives 0.190 nm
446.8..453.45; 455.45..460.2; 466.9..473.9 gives -0.088 nm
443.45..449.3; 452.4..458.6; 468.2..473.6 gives -0.202 nm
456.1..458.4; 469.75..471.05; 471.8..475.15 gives 0.113 nm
